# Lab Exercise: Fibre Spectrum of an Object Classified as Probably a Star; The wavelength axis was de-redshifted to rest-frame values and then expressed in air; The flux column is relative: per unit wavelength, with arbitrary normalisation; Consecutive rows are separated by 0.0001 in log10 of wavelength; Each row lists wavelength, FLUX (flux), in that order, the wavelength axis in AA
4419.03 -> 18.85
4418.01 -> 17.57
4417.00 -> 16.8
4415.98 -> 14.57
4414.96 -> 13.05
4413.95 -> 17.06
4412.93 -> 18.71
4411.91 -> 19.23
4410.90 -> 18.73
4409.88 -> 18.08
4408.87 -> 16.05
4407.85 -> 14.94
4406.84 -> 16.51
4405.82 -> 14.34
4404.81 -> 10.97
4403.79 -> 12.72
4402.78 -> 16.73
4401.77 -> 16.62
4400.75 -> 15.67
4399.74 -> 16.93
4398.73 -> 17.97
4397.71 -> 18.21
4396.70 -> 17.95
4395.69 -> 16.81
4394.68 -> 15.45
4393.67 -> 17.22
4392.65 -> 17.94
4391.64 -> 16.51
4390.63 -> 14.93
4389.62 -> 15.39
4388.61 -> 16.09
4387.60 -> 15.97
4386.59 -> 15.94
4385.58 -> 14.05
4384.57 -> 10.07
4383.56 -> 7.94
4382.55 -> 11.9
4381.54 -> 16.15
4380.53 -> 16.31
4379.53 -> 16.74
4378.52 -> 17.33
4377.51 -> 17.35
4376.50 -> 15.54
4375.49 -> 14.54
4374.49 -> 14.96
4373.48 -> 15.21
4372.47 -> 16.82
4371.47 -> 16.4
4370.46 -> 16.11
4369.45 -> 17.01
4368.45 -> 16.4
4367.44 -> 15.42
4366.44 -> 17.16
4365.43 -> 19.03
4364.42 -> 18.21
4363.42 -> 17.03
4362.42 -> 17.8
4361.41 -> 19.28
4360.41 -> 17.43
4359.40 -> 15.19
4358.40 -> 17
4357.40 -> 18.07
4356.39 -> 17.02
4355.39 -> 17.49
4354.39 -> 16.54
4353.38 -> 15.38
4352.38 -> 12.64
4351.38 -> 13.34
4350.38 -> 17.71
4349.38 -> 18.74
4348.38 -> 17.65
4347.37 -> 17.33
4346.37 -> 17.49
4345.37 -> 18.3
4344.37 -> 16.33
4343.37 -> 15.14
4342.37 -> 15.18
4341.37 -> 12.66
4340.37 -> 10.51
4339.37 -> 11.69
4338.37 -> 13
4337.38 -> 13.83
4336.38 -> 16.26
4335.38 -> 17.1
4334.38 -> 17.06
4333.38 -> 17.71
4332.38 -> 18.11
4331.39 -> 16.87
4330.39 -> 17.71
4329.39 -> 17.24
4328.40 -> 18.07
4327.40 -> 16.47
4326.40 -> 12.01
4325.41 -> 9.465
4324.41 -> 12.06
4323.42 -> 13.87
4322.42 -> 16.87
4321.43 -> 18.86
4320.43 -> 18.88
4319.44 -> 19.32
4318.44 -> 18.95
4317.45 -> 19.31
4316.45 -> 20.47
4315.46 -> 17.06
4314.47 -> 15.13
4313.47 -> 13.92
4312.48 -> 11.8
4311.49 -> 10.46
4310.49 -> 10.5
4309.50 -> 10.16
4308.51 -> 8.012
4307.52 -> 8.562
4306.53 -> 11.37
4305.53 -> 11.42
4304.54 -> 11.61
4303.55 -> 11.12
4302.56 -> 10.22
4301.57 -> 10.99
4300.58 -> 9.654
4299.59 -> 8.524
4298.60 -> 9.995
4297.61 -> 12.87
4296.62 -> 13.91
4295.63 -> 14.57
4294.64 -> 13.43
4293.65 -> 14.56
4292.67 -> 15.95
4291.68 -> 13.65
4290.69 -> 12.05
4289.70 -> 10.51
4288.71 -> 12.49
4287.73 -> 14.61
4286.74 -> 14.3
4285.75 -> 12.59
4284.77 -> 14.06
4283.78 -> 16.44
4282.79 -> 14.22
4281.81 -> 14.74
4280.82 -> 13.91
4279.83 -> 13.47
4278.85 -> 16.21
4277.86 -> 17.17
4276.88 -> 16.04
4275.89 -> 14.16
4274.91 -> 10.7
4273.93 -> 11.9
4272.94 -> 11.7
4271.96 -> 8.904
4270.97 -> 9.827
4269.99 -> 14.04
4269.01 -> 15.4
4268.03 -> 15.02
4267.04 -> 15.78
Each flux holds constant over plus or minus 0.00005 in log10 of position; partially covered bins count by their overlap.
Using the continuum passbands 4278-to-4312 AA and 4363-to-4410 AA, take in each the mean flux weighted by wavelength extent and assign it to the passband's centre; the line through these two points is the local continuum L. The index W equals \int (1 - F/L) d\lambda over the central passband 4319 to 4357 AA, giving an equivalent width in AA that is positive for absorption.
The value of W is -5.0 AA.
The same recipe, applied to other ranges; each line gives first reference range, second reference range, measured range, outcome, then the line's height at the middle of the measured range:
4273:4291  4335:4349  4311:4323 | -1.7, 14.6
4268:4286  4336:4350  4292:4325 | 2.3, 14.5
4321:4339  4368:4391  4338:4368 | -1.5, 15.4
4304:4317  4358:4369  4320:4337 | -2.5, 14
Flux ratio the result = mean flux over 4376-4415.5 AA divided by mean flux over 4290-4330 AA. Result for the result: 1.2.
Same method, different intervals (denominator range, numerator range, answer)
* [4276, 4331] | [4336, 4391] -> 1.13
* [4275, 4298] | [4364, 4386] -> 1.10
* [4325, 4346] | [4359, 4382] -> 1.09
